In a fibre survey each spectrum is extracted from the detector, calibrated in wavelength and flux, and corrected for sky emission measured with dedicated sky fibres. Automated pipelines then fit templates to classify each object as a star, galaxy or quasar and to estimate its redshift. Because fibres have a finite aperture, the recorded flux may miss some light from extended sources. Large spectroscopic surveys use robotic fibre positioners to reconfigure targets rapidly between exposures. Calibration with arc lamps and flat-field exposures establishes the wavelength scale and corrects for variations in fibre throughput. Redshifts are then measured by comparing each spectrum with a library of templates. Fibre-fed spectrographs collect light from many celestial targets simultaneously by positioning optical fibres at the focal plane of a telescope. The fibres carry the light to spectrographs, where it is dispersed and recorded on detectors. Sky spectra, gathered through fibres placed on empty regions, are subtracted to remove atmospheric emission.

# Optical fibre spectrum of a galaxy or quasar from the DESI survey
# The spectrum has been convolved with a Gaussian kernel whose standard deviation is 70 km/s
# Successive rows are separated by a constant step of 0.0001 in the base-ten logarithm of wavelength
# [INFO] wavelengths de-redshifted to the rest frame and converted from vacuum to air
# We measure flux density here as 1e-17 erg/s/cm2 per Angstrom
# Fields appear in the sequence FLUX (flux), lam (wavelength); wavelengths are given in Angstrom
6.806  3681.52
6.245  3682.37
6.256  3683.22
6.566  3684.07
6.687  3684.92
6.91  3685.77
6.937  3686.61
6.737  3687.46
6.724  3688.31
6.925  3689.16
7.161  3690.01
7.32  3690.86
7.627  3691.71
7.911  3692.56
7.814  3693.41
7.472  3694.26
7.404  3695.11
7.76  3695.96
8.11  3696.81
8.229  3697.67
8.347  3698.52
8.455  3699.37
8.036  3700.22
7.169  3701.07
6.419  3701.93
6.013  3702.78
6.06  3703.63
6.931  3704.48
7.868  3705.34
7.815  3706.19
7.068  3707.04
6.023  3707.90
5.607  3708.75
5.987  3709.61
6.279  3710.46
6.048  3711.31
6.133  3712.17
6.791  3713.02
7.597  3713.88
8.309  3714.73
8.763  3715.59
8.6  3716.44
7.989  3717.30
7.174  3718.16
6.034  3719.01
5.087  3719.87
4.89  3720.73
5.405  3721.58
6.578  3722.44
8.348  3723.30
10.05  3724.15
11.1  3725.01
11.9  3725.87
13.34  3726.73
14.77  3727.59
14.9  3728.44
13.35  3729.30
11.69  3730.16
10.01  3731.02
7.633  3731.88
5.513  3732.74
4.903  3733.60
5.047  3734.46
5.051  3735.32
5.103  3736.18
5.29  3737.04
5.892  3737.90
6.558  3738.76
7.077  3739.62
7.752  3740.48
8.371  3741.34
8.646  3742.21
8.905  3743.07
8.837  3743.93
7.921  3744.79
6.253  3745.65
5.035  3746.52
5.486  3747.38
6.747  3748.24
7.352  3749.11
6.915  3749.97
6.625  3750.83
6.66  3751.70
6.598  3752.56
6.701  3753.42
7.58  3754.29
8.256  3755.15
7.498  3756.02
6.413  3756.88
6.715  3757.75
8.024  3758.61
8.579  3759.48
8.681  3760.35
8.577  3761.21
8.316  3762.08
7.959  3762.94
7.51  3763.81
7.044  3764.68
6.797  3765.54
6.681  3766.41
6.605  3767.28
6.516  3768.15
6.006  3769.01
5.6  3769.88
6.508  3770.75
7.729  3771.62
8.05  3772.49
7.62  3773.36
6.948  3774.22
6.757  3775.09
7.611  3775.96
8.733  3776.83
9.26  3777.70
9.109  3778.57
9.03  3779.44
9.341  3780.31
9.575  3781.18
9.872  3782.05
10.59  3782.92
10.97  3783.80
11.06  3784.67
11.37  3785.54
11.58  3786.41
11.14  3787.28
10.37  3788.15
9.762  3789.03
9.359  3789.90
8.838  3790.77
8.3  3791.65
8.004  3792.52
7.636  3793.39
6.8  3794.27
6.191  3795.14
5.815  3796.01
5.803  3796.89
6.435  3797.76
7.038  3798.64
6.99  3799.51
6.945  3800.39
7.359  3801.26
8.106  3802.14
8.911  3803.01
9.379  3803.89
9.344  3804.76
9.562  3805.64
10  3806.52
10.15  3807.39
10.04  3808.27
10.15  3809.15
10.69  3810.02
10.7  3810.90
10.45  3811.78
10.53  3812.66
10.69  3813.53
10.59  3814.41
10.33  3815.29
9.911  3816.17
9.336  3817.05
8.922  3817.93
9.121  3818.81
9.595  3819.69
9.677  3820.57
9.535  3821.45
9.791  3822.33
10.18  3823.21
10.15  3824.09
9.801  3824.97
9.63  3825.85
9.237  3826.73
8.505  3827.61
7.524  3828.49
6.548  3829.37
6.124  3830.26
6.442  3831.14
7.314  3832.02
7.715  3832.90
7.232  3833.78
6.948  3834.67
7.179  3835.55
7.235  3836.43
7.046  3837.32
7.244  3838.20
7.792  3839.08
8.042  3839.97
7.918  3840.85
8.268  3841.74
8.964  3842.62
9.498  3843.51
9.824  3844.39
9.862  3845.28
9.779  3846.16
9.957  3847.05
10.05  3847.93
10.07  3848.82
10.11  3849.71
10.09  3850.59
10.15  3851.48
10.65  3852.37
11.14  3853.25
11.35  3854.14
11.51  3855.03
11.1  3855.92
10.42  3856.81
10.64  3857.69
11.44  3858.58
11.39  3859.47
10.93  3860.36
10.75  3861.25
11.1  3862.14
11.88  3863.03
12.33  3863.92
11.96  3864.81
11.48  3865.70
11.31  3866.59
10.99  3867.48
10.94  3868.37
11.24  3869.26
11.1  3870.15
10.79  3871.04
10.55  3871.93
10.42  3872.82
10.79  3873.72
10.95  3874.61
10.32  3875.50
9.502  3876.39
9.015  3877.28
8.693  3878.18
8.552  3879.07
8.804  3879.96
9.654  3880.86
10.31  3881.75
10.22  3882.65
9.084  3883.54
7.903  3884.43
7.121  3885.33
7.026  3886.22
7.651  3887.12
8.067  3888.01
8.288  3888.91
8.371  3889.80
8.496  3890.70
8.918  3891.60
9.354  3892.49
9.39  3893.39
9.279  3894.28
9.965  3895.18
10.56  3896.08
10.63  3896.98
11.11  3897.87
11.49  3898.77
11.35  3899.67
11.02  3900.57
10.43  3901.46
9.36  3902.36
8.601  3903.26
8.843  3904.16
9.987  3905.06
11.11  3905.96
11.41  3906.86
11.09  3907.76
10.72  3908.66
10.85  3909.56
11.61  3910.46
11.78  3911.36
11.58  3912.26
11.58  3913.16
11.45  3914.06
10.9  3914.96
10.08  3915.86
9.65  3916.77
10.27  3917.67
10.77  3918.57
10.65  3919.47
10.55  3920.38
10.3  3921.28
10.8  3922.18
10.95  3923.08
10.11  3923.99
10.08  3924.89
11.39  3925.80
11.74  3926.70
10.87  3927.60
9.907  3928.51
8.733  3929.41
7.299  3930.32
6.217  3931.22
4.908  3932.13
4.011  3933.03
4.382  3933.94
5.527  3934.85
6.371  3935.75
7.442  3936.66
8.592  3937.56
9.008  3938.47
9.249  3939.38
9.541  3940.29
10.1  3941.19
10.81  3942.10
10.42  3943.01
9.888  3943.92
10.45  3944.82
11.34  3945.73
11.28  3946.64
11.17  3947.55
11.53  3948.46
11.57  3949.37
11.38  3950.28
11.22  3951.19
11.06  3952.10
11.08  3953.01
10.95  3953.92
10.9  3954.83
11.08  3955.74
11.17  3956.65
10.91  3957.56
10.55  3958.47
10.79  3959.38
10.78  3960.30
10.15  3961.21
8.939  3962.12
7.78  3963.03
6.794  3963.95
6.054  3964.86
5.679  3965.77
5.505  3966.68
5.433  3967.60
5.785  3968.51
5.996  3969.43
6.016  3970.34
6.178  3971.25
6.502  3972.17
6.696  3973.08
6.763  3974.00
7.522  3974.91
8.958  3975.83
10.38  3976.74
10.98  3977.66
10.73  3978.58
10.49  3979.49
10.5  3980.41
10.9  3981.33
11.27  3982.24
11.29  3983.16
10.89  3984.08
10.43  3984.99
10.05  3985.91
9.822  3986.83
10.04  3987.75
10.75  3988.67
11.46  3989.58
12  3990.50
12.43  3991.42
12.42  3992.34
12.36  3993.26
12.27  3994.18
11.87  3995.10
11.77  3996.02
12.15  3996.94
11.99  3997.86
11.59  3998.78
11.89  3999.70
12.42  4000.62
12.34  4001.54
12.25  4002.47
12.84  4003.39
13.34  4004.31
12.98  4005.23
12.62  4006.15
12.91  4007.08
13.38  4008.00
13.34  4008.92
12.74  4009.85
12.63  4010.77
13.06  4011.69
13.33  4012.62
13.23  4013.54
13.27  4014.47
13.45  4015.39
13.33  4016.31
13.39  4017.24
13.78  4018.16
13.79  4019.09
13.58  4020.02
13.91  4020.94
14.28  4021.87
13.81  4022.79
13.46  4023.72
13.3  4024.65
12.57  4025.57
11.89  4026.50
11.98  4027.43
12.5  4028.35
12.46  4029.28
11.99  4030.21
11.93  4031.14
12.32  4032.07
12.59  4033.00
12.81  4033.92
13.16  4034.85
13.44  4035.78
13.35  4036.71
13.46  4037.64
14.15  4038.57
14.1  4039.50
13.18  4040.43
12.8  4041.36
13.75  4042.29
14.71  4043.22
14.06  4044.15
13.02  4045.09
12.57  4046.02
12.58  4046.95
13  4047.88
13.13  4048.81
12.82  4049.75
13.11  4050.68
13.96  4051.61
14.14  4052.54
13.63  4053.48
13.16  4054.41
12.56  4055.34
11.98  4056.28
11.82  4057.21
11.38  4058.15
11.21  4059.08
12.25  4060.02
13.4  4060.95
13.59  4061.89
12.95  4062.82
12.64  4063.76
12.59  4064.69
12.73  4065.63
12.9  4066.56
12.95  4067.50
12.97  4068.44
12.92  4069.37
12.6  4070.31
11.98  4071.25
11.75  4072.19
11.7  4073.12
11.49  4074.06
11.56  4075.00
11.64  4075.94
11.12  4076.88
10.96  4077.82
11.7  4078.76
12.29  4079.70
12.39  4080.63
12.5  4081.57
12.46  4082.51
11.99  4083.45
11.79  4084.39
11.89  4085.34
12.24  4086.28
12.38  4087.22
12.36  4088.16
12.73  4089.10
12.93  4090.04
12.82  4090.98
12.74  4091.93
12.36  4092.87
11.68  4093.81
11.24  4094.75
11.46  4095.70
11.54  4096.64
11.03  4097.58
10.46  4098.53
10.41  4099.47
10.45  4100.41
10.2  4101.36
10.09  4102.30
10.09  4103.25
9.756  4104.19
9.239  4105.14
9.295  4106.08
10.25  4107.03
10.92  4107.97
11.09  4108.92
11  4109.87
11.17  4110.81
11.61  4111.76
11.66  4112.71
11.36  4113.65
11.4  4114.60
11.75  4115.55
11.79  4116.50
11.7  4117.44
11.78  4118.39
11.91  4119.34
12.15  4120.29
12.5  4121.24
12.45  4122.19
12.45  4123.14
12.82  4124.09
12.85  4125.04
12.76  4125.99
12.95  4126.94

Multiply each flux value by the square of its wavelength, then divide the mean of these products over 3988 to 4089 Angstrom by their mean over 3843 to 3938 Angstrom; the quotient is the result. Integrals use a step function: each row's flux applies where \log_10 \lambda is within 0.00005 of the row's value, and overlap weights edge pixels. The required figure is 1.38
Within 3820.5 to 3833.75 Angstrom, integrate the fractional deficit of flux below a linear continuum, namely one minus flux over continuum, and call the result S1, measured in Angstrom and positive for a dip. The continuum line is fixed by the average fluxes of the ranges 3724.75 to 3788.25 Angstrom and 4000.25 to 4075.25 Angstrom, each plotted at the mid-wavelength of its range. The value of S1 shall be 1.3 Angstrom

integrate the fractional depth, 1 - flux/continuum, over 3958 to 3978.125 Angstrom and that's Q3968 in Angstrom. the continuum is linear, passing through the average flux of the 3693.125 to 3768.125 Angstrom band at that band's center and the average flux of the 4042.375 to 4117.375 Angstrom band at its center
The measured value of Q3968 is 5.4 Angstrom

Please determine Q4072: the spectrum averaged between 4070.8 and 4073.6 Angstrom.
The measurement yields 11.8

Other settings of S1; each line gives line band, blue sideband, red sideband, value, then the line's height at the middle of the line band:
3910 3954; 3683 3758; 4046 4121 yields 1.0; 10.1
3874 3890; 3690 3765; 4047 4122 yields 1.0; 9.48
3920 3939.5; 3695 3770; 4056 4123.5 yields 2.6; 9.87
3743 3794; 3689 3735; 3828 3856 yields 1.4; 8.26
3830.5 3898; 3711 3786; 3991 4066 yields 2.6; 9.97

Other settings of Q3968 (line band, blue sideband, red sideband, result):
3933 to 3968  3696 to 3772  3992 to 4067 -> 6.5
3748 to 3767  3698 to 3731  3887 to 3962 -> 2.6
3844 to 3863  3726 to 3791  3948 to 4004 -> -3.4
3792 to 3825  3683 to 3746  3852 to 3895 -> 0.5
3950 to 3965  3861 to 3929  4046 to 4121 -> 0.9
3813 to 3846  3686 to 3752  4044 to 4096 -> 1.6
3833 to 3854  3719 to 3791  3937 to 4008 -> 0.1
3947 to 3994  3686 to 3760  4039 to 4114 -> 4.6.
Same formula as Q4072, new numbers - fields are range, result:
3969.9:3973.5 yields 6.35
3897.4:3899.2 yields 11.3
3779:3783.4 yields 9.68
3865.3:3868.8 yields 11.2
